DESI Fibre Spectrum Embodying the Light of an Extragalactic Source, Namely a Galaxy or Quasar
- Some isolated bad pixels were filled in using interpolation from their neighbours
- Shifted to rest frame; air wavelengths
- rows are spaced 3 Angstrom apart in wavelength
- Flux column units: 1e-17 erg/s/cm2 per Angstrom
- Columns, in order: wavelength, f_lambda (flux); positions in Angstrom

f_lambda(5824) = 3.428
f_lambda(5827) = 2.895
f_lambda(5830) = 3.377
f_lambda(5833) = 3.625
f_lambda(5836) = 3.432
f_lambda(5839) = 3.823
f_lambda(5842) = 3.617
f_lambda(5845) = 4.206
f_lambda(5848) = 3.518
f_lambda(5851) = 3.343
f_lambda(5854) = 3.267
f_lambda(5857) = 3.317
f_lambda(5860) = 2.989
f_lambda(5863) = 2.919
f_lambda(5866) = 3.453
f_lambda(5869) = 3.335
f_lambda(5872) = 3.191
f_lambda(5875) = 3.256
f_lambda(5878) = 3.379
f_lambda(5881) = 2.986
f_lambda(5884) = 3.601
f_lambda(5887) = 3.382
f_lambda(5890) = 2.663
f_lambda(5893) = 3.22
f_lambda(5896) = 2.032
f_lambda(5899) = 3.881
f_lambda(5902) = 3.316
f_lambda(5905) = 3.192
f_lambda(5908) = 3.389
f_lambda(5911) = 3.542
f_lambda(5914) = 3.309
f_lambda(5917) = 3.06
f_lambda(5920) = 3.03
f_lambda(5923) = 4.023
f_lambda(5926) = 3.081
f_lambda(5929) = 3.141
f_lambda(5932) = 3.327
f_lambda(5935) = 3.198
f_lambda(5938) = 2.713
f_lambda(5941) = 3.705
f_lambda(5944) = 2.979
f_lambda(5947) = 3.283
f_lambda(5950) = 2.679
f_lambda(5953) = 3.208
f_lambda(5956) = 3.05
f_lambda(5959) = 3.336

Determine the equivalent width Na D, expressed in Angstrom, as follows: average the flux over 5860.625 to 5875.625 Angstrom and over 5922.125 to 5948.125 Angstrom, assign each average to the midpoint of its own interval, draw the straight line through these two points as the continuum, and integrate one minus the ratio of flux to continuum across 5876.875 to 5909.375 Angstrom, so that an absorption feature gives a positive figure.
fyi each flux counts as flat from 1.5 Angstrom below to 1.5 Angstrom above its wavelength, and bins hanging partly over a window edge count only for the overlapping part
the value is 0.47 Angstrom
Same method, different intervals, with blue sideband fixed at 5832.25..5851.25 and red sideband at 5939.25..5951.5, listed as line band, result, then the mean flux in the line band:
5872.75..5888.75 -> 0.8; 3.3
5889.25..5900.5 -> 1.4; 2.97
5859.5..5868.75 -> 1.0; 3.16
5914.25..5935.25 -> -0.1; 3.27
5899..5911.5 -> -0.2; 3.41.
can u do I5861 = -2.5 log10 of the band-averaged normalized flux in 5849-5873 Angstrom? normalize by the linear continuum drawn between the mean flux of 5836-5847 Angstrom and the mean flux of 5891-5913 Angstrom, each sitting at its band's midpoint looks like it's 0.120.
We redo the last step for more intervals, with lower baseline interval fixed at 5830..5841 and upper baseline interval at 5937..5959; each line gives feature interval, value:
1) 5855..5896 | 0.09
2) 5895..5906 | 0.06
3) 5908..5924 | -0.04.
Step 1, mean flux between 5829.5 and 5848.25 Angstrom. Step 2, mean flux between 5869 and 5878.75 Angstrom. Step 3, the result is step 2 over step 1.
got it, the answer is 0.9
